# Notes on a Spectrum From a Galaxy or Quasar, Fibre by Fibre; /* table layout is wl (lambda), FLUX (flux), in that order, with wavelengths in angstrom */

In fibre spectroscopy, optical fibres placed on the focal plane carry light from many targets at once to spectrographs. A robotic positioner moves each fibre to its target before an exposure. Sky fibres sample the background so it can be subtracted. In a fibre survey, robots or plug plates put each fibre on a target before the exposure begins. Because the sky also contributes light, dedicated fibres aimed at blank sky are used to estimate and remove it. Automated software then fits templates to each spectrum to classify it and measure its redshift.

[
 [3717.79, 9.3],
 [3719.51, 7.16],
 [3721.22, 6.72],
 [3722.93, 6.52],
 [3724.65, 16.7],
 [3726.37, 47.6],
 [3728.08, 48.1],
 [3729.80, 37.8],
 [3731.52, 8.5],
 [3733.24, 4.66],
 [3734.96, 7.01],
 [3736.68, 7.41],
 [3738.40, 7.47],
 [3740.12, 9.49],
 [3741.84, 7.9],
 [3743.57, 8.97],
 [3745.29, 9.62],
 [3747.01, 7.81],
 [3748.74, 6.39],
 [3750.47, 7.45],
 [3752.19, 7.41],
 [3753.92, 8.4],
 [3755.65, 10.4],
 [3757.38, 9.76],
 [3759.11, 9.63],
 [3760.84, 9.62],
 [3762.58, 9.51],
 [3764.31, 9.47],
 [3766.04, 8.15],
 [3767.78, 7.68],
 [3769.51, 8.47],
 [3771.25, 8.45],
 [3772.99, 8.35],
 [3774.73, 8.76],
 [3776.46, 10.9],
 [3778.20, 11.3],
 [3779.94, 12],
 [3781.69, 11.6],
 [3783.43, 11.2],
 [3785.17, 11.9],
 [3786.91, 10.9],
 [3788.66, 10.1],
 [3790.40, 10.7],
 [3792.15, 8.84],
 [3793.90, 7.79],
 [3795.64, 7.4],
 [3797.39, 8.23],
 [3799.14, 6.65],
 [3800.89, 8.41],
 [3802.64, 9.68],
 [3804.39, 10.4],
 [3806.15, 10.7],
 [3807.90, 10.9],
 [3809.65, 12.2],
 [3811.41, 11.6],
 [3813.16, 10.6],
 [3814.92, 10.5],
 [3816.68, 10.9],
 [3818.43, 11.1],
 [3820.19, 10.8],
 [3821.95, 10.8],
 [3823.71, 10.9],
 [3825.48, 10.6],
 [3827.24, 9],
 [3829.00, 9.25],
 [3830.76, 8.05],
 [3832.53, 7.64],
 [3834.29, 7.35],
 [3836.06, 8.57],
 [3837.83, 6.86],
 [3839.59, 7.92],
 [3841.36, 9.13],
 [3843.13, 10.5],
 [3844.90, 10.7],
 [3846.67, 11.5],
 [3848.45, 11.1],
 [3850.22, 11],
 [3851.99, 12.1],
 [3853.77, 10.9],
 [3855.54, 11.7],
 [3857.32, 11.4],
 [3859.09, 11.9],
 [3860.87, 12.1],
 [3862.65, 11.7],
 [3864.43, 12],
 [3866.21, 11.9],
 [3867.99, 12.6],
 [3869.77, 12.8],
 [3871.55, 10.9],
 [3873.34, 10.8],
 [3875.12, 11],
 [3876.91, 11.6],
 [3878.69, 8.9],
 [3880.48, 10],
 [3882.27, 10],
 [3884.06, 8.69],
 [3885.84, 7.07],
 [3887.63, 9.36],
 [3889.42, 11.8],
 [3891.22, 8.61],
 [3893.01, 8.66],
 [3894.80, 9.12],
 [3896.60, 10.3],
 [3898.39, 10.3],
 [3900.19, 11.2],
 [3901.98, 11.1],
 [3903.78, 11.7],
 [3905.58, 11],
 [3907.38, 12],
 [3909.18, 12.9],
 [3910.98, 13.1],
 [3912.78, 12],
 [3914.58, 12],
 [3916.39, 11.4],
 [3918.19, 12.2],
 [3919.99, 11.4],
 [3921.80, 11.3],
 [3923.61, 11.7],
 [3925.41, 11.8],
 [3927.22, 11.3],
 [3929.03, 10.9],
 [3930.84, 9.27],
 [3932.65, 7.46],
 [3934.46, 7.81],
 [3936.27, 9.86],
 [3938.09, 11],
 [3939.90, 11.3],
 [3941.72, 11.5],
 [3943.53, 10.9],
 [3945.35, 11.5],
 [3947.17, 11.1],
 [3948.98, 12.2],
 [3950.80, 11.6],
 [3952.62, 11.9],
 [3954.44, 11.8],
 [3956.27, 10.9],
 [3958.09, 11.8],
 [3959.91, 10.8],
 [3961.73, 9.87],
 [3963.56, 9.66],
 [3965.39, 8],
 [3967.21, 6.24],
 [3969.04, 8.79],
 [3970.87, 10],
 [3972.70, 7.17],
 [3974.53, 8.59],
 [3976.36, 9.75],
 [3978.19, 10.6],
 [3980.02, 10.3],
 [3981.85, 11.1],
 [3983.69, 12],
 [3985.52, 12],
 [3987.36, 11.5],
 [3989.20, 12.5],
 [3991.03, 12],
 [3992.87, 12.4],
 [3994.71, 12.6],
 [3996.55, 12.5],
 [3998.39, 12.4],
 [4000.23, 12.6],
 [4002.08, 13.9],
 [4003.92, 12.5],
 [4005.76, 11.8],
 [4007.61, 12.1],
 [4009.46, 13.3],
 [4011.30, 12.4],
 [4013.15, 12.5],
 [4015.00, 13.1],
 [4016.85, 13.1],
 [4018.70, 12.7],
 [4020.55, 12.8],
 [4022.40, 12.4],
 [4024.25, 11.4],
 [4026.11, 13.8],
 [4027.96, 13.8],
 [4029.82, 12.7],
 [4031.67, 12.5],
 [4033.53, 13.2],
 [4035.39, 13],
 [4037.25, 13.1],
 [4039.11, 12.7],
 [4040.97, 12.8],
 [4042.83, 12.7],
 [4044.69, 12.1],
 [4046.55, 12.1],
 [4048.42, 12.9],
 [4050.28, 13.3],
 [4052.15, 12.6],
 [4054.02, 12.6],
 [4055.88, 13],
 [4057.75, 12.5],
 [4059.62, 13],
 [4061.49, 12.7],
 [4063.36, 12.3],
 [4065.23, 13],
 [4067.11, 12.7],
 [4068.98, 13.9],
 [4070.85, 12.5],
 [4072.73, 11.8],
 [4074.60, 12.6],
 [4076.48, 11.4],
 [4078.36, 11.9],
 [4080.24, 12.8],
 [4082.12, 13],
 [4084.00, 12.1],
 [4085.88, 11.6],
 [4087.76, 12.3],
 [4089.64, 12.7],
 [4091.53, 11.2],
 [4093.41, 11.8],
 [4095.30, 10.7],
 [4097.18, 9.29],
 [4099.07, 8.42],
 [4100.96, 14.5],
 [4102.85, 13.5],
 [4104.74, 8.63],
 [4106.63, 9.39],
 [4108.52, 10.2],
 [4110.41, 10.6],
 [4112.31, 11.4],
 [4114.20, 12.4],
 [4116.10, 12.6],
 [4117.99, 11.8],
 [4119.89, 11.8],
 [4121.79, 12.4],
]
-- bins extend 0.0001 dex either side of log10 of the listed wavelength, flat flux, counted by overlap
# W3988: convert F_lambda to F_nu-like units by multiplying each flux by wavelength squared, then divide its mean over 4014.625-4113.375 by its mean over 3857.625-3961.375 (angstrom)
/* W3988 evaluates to 1.2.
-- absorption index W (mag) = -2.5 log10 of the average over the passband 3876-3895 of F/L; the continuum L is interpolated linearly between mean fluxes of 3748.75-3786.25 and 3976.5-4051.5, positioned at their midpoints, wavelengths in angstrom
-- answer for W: 0.16 mag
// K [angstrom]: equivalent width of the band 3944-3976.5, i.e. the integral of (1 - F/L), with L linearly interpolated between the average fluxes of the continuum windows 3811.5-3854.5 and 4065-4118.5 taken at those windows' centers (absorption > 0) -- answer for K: 2.1 angstrom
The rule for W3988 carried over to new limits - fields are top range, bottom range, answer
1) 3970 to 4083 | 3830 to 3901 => 1.30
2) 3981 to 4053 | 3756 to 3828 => 1.42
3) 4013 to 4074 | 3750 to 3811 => 1.53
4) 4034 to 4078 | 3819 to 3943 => 1.31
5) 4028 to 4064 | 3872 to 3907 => 1.37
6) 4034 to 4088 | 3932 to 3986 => 1.29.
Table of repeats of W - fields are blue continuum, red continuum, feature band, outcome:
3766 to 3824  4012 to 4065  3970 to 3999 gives 0.101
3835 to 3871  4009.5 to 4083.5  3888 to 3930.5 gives 0.026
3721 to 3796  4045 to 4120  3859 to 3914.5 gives 0.080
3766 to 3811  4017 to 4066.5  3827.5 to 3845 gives 0.206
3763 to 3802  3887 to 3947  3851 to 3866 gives -0.148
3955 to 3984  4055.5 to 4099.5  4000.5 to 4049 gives -0.169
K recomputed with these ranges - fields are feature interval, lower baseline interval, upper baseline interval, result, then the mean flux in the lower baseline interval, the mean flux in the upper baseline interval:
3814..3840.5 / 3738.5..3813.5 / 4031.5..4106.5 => 1.5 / 9.41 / 12.2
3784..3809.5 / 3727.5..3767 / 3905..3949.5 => 3.5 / 11.1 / 11.1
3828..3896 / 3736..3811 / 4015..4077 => 1.4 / 9.29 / 12.7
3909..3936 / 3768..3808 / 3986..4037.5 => 1.0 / 9.67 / 12.7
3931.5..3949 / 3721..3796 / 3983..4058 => 2.8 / 11.5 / 12.6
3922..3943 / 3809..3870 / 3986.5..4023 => 2.3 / 10.5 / 12.6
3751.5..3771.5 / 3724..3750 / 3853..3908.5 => 7.9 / 15.5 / 10.8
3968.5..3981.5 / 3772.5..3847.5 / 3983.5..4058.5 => 2.8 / 9.85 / 12.6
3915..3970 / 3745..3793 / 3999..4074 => 4.7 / 9.46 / 12.7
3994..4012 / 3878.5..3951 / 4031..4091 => -1.2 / 10.7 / 12.6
